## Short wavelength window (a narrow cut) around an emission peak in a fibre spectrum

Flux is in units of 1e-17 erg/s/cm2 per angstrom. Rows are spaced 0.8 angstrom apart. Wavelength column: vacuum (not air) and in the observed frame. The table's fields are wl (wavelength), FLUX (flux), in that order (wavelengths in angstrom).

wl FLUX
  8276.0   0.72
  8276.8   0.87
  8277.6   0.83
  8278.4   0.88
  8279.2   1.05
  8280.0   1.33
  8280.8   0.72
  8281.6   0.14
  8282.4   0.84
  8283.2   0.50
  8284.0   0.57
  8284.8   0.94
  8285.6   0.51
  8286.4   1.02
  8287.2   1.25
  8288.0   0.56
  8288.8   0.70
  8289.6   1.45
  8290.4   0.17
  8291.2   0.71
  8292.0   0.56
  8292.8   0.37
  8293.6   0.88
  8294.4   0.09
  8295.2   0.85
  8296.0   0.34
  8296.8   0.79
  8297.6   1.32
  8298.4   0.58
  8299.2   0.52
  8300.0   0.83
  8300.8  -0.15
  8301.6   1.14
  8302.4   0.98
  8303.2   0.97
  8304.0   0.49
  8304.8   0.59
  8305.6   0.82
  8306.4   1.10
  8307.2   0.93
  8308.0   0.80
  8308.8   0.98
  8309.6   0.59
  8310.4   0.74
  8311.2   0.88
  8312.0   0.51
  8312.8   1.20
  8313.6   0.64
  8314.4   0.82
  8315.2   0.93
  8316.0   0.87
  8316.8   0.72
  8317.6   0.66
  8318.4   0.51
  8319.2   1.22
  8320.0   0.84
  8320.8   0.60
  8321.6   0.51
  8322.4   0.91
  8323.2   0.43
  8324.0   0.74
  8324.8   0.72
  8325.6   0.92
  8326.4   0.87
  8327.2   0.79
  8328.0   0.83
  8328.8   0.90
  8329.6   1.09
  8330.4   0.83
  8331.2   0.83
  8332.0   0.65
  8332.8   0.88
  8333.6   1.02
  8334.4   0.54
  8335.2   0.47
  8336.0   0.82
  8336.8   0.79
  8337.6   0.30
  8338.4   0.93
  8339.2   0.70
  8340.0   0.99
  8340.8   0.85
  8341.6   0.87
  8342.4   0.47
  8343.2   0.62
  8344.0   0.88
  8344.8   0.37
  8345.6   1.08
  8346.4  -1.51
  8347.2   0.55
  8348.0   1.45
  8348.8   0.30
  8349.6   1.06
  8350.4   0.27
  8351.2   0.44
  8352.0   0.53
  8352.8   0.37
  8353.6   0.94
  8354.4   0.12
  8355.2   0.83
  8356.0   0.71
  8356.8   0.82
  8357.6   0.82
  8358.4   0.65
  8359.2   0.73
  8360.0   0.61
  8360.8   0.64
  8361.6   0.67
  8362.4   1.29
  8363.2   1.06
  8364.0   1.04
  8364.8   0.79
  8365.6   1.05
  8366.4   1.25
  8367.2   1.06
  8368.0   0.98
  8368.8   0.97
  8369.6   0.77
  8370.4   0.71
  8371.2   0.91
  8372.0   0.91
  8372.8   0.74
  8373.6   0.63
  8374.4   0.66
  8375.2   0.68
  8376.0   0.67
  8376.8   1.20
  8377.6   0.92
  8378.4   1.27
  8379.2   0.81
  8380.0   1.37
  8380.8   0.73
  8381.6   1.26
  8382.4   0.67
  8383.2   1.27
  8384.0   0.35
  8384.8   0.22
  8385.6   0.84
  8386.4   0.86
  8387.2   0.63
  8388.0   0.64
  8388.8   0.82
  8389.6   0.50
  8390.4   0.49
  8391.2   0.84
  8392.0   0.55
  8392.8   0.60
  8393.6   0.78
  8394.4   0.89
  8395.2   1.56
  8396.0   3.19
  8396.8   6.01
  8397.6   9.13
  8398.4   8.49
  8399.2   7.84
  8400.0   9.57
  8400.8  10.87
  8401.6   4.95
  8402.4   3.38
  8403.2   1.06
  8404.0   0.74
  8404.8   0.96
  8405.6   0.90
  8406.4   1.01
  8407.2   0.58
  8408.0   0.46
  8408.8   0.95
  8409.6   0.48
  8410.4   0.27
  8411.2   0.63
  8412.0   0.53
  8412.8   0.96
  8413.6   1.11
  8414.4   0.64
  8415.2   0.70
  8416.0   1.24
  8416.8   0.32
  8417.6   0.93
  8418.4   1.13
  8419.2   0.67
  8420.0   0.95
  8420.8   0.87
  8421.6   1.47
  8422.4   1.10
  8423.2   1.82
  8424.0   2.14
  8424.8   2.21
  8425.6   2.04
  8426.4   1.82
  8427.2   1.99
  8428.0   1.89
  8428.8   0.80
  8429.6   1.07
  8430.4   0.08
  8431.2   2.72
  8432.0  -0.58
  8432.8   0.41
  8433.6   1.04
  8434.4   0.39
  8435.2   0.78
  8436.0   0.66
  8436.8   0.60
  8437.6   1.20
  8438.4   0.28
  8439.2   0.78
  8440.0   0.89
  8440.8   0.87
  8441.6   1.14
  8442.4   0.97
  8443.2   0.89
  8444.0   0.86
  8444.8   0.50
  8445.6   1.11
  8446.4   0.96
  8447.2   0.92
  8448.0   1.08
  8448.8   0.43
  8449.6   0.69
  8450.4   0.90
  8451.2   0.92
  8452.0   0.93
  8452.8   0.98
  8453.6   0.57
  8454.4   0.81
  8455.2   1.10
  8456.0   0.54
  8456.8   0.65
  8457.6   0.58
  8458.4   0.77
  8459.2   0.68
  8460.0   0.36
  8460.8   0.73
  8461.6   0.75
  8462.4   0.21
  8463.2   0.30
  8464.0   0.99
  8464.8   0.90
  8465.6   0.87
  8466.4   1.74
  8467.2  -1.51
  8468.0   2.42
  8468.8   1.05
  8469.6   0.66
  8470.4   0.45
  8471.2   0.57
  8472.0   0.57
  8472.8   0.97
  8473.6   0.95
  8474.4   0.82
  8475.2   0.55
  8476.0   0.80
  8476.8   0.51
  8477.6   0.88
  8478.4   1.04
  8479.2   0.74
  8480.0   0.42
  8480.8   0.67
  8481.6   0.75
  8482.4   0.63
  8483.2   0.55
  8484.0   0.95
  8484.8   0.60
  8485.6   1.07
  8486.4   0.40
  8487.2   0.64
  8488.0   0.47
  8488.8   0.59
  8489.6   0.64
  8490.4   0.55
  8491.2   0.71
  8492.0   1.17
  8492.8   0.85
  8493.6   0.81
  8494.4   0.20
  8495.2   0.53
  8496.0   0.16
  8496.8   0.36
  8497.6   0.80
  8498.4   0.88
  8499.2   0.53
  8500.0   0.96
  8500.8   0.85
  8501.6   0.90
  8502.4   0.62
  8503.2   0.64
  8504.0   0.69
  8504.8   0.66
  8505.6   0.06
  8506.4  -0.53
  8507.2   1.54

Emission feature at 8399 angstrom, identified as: H-alpha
